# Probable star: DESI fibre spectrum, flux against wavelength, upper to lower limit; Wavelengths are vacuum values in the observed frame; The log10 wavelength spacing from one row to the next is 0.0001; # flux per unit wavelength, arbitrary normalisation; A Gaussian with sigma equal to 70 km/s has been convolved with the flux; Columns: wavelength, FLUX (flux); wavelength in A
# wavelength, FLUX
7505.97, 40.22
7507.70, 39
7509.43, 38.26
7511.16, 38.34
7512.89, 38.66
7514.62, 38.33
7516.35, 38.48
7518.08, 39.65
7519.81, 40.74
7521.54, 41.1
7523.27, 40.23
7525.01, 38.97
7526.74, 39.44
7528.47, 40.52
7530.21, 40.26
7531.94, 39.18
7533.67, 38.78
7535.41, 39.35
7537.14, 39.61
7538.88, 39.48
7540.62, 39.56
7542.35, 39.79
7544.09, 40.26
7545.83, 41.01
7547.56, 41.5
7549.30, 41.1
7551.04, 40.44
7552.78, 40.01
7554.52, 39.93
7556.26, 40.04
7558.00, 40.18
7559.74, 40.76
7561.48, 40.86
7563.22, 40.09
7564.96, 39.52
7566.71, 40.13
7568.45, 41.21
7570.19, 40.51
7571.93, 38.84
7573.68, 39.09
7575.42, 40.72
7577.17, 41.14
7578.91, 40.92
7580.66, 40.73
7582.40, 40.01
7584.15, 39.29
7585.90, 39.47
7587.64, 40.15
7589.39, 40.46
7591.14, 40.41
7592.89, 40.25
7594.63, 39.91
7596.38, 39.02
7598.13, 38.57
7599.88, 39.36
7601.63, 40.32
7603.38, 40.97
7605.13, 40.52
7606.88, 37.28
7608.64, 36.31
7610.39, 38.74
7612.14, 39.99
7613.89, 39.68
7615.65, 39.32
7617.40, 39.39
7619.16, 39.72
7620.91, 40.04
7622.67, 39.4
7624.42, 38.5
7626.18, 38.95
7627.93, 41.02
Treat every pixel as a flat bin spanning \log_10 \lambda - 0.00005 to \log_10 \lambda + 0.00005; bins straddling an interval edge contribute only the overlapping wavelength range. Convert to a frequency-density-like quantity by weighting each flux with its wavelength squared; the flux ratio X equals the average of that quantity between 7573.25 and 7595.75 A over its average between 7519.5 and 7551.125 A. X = 1.0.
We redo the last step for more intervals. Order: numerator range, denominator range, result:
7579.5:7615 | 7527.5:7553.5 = 1.00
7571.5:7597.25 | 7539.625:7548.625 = 1.00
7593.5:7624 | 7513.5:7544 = 1.01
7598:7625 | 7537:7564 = 0.99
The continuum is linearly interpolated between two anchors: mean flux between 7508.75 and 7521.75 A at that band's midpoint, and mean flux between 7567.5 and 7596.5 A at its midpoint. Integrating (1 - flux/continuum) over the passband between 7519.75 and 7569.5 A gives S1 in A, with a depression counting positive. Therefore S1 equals -0.7 A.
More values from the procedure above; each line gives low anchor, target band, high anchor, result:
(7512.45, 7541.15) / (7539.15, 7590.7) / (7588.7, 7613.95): -1.0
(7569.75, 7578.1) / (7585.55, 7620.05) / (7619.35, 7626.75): 0.1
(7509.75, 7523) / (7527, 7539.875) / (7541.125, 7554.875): 0.1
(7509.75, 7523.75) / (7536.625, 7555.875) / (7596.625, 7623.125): -0.4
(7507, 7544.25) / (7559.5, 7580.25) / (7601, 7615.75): -0.5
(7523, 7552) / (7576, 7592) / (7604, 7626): -0.3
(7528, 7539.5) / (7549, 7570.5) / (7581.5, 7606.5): -0.4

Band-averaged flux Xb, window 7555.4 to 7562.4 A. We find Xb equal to 40.5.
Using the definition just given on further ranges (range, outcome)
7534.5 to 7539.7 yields 39.4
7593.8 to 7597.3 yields 39.4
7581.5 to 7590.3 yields 39.9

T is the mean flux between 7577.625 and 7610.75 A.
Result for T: 39.6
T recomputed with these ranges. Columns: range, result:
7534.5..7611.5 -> 39.9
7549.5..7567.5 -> 40.2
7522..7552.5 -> 40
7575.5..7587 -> 40.3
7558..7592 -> 40.2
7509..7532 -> 39.5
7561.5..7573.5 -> 40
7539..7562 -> 40.4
